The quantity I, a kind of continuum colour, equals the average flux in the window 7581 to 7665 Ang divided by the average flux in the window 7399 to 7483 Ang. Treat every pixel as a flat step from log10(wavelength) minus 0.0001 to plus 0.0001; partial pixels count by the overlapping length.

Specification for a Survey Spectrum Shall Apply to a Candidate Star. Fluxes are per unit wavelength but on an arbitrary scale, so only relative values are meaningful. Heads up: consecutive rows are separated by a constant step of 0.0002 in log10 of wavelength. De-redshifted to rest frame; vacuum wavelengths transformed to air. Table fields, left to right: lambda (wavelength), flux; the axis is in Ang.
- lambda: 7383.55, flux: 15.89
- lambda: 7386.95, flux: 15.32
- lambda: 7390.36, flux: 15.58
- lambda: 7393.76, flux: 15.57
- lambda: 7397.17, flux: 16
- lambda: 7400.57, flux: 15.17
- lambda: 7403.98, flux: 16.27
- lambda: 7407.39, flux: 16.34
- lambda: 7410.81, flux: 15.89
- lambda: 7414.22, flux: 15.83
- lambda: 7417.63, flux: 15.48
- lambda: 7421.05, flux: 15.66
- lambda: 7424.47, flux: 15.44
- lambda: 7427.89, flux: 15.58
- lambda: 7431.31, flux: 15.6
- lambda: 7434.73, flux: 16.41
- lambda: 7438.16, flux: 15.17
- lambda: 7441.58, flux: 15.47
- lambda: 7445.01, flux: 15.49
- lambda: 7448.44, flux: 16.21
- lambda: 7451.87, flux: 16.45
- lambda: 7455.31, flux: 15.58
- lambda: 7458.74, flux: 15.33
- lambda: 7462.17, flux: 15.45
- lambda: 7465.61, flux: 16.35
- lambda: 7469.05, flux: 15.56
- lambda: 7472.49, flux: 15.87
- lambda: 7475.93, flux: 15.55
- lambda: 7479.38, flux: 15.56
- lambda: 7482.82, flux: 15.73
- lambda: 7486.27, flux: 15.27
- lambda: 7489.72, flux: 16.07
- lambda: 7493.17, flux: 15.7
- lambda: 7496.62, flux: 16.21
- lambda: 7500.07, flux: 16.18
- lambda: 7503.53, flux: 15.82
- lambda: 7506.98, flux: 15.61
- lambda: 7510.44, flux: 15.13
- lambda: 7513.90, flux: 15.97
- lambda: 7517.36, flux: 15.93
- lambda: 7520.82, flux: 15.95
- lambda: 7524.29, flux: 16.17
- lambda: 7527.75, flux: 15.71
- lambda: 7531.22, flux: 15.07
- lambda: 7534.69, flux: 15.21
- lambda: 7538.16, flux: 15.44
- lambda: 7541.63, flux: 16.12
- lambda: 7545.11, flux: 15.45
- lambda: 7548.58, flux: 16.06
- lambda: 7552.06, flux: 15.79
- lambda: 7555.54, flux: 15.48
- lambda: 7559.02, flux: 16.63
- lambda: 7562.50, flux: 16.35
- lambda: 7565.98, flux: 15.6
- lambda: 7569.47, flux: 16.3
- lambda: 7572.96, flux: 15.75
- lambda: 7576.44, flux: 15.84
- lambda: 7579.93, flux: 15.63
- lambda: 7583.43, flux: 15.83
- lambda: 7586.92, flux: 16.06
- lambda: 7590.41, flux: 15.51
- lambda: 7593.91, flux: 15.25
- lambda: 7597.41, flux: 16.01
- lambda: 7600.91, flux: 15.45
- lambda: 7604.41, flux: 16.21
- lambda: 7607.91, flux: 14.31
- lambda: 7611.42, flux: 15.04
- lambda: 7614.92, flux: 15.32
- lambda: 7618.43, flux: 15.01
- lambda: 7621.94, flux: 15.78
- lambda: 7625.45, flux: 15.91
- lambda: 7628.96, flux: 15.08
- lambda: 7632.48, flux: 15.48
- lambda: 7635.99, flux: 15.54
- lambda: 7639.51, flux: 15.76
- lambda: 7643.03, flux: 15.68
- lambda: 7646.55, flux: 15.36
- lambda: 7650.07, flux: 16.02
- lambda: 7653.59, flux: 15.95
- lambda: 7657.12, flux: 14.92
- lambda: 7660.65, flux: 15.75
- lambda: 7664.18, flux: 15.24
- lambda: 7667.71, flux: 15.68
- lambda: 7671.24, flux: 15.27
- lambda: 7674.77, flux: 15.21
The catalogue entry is 0.99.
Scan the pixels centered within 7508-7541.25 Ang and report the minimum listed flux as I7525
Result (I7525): 15.07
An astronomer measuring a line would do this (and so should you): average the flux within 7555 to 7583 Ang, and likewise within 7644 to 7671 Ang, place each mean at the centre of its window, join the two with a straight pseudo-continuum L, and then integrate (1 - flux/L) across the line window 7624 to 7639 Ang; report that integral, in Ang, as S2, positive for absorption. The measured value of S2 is 0.1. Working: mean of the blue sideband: 16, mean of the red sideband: 15.5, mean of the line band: 15.5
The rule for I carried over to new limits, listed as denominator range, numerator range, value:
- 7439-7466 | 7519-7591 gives 1.00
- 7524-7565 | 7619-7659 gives 0.99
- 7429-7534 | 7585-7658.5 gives 0.99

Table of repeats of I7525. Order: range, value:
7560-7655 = 14.31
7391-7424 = 15.17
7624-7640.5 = 15.08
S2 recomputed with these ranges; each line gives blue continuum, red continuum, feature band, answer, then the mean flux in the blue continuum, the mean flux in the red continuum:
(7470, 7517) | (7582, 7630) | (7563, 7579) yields -0.3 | 15.7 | 15.5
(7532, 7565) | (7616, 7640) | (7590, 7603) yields 0.0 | 15.8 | 15.5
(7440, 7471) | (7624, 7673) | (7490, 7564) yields -0.6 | 15.8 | 15.5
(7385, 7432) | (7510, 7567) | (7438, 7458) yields 0.0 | 15.7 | 15.8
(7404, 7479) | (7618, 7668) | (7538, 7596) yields -0.8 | 15.8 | 15.6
